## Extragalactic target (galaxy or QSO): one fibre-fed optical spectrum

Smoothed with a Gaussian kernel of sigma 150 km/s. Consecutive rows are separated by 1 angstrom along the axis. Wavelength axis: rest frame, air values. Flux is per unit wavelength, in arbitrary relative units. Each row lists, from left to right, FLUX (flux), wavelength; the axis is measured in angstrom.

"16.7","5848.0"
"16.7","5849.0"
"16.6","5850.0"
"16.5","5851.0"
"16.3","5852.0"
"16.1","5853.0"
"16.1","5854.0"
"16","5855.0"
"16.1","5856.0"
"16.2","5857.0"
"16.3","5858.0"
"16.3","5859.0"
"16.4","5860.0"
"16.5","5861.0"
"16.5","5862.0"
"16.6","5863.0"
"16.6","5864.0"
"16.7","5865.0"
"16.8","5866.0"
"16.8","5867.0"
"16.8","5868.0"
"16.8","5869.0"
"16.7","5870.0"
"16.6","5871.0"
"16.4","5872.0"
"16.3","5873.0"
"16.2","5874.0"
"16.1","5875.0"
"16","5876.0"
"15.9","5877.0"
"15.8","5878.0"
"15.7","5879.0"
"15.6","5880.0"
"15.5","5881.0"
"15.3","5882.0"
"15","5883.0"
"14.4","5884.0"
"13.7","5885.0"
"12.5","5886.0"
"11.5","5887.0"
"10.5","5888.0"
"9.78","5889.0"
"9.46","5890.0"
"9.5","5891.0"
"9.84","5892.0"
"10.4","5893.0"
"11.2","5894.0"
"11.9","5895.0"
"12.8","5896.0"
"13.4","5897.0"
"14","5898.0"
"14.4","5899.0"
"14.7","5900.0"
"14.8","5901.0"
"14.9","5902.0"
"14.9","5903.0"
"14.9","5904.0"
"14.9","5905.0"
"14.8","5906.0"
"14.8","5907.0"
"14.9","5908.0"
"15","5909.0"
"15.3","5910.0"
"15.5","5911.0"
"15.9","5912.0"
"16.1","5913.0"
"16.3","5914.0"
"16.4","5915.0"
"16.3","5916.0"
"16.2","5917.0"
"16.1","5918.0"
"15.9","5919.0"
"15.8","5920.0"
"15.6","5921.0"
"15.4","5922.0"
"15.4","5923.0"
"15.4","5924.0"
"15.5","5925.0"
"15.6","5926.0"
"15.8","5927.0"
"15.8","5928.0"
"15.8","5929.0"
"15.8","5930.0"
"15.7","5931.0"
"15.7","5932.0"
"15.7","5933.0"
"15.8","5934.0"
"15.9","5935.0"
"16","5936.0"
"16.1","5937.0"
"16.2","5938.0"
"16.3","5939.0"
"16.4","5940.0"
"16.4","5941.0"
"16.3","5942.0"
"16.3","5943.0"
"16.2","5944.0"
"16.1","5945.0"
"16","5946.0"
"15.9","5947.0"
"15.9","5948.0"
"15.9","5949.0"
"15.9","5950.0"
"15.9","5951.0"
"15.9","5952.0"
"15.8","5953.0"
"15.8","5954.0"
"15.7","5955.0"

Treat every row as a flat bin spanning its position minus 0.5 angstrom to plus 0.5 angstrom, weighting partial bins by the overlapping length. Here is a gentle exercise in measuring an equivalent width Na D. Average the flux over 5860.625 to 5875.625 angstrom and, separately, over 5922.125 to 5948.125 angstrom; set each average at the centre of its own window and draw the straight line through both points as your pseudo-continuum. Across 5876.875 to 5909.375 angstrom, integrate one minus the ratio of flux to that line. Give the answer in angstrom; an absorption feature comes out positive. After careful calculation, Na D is 5.6 angstrom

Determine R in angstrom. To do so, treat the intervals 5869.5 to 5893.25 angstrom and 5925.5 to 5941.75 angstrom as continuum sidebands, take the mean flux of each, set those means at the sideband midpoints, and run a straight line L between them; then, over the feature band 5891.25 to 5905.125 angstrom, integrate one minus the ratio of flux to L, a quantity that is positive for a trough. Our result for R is 1.3 angstrom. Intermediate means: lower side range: 14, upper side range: 15.9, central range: 13.2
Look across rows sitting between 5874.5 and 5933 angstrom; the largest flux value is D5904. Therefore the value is 16.4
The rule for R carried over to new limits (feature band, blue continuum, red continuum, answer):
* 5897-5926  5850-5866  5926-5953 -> 1.4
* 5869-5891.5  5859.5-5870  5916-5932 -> 2.8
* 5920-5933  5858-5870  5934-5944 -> 0.5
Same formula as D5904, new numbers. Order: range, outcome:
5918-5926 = 16.1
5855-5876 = 16.8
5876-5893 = 16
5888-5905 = 14.9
